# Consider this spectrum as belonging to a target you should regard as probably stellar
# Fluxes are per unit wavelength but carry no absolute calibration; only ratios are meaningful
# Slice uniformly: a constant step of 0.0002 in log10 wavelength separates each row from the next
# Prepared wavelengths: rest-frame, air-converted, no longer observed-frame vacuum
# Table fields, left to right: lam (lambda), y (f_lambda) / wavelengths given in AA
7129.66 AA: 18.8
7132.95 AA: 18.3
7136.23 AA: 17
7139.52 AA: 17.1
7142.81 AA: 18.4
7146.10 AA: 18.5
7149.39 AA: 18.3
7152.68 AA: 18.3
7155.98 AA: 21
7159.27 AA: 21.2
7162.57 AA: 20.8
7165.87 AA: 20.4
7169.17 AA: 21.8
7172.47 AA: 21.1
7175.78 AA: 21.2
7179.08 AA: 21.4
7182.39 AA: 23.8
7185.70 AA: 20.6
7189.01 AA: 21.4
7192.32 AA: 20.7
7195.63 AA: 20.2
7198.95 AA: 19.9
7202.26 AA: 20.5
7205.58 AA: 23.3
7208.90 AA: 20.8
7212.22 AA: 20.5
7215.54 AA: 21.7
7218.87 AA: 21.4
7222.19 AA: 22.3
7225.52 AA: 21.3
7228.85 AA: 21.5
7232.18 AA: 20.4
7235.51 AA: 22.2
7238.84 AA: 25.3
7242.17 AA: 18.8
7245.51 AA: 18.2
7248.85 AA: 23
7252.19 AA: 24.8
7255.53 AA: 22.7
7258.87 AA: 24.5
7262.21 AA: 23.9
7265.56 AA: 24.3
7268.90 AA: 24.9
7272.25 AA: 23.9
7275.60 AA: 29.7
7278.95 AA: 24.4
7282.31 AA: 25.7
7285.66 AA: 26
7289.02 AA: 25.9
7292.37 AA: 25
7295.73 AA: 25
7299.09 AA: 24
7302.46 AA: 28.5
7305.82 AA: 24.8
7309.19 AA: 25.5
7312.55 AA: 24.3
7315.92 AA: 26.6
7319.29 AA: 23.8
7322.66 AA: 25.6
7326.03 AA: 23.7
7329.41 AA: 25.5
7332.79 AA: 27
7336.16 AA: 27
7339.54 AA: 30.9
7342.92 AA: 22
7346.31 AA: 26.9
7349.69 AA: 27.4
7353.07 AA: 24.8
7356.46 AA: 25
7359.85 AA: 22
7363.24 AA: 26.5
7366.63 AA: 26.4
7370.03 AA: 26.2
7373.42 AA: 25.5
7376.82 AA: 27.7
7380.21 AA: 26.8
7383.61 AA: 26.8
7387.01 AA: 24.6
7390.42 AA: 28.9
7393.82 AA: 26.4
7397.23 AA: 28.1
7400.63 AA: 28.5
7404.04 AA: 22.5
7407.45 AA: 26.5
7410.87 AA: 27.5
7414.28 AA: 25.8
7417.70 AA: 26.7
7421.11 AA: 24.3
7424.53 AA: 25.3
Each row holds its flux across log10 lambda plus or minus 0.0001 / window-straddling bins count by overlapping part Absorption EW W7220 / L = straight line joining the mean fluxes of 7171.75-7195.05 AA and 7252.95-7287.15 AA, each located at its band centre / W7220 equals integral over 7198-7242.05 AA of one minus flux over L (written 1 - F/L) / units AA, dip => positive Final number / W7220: 2.6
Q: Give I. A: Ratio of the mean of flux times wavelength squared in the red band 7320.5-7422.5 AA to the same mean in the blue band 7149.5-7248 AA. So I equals 1.3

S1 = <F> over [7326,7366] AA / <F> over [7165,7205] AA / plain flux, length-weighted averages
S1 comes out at 1.2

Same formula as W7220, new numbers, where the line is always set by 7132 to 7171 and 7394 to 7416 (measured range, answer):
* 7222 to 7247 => 0.5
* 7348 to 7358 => -0.3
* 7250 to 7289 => -4.1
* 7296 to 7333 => -2.2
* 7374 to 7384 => -0.5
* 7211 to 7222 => -0.1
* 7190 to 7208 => -0.3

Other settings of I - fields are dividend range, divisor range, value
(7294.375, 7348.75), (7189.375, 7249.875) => 1.25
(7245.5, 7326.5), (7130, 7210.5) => 1.27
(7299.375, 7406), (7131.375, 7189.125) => 1.37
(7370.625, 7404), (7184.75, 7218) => 1.34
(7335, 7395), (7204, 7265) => 1.23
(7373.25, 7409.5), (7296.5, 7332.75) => 1.07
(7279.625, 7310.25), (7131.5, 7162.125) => 1.42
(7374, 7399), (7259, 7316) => 1.09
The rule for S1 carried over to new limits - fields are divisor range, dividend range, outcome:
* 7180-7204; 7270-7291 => 1.23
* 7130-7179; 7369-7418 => 1.36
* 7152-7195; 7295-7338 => 1.21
